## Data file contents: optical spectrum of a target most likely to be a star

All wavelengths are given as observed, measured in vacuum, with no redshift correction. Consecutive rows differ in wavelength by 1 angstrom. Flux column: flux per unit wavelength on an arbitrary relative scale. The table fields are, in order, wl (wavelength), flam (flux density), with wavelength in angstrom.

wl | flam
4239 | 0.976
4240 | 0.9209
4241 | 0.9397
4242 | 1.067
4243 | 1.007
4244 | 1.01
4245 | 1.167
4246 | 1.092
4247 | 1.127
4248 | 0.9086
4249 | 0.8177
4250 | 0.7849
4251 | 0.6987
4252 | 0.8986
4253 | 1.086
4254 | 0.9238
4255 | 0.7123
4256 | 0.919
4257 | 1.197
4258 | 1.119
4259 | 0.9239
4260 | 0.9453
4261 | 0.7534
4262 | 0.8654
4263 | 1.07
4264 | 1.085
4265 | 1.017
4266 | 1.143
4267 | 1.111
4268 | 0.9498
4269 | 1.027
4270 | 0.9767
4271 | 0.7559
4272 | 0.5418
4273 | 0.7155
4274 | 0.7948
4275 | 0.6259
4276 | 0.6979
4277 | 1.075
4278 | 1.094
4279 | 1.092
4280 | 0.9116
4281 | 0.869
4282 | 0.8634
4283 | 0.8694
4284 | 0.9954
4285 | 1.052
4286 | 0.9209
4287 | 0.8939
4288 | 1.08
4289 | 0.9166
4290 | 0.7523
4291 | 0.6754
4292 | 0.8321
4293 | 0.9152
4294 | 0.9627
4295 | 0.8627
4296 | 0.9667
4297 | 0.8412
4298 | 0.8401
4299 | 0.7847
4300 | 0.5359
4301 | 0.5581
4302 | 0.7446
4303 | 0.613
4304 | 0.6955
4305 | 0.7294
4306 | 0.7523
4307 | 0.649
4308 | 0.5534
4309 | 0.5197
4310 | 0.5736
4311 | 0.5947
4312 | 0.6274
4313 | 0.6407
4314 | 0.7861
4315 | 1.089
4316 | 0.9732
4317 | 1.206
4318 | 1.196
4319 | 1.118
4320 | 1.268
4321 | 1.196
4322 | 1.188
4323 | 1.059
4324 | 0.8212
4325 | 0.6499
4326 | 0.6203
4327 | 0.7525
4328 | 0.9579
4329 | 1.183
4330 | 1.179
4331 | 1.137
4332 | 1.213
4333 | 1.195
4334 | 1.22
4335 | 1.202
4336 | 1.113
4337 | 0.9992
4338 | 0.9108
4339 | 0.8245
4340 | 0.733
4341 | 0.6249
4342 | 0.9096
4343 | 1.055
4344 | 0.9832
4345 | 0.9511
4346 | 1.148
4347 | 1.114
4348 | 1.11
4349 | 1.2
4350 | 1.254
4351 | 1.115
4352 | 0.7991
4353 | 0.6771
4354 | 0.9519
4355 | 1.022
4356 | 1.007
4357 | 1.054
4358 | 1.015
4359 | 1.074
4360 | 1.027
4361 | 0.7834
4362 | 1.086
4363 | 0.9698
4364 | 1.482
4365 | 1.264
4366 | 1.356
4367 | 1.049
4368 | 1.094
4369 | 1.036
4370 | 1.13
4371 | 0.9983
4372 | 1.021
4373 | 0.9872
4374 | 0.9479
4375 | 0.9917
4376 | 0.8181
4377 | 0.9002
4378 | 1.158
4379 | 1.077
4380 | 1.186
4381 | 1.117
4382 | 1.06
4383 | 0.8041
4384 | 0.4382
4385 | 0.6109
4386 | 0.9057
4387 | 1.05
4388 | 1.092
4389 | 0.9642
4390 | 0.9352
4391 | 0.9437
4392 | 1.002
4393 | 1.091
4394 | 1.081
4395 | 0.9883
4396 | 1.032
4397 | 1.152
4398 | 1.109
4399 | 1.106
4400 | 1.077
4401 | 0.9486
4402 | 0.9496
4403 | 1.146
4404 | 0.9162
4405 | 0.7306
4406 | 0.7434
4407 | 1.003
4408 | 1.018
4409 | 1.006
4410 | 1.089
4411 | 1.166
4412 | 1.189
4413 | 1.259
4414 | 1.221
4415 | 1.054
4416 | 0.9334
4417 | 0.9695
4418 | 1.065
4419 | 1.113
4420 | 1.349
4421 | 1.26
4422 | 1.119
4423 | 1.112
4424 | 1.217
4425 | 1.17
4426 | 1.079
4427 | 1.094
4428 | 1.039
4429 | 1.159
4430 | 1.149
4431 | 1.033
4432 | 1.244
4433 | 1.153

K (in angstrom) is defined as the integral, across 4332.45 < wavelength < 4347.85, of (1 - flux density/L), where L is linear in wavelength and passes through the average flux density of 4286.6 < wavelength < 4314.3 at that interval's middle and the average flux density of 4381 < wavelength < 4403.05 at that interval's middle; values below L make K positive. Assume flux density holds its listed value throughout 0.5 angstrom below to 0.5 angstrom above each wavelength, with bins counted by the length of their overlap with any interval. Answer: -2.9 angstrom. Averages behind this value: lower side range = 0.746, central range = 1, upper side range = 0.976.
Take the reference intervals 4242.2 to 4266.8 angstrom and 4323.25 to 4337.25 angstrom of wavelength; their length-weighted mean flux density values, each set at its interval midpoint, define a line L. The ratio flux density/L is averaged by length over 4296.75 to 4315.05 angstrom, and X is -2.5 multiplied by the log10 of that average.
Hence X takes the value 0.42 mag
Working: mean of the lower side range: 0.973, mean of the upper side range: 1.02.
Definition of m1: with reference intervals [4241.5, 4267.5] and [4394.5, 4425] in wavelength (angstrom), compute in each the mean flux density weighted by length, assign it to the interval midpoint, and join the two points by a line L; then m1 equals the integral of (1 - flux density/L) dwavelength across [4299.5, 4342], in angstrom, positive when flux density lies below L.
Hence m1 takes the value 5.5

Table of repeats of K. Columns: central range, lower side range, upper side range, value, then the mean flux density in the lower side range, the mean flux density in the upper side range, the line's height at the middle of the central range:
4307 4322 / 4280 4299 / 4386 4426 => 0.74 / 0.892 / 1.06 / 0.928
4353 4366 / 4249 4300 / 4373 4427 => -0.92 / 0.904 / 1.03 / 0.988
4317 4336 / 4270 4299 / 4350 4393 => -2.71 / 0.872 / 1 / 0.936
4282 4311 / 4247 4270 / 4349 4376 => 5.90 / 0.957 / 1.04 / 0.989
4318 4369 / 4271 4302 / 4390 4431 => -4.65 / 0.848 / 1.07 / 0.95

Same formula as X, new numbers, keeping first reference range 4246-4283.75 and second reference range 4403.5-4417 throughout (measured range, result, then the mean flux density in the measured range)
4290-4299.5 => 0.11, 0.848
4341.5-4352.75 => -0.08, 1.05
